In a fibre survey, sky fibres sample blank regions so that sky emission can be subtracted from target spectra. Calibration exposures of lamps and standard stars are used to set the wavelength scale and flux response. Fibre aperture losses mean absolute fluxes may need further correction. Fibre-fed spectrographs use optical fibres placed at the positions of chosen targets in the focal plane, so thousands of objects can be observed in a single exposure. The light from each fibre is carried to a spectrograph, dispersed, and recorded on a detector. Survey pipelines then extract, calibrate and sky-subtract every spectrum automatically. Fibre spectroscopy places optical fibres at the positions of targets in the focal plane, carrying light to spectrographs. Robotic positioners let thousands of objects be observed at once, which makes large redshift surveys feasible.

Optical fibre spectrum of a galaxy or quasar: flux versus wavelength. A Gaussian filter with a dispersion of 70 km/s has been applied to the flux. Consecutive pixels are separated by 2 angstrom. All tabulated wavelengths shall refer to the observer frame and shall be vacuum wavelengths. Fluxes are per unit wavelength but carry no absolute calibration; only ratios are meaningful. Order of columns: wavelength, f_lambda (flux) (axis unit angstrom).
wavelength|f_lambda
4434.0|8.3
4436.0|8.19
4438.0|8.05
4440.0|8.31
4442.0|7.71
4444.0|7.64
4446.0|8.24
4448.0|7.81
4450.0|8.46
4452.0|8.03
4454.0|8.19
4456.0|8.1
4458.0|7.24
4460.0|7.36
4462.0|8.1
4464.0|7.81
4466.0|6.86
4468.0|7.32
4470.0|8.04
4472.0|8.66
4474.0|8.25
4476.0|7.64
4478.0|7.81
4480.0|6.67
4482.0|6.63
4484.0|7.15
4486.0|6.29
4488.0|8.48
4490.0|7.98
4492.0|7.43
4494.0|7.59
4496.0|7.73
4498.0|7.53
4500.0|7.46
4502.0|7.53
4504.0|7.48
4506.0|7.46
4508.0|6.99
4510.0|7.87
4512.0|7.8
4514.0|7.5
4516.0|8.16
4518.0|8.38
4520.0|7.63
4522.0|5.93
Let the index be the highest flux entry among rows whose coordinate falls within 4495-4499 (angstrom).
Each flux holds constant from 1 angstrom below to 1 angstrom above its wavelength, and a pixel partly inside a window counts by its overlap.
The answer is 7.73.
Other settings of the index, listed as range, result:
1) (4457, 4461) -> 7.36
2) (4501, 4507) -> 7.53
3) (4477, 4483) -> 7.81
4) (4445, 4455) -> 8.46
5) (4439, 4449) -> 8.31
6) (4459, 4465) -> 8.1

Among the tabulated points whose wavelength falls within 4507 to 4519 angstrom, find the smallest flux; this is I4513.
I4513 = 6.99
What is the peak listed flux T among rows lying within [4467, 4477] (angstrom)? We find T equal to 8.66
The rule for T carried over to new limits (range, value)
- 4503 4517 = 8.16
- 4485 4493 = 8.48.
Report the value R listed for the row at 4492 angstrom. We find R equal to 7.43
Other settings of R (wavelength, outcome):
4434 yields 8.3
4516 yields 8.16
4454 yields 8.19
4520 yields 7.63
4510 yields 7.87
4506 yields 7.46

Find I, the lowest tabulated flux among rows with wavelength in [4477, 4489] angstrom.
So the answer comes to 6.29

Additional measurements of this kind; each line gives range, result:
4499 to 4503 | 7.46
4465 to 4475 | 6.86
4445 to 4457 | 7.81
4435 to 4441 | 8.05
